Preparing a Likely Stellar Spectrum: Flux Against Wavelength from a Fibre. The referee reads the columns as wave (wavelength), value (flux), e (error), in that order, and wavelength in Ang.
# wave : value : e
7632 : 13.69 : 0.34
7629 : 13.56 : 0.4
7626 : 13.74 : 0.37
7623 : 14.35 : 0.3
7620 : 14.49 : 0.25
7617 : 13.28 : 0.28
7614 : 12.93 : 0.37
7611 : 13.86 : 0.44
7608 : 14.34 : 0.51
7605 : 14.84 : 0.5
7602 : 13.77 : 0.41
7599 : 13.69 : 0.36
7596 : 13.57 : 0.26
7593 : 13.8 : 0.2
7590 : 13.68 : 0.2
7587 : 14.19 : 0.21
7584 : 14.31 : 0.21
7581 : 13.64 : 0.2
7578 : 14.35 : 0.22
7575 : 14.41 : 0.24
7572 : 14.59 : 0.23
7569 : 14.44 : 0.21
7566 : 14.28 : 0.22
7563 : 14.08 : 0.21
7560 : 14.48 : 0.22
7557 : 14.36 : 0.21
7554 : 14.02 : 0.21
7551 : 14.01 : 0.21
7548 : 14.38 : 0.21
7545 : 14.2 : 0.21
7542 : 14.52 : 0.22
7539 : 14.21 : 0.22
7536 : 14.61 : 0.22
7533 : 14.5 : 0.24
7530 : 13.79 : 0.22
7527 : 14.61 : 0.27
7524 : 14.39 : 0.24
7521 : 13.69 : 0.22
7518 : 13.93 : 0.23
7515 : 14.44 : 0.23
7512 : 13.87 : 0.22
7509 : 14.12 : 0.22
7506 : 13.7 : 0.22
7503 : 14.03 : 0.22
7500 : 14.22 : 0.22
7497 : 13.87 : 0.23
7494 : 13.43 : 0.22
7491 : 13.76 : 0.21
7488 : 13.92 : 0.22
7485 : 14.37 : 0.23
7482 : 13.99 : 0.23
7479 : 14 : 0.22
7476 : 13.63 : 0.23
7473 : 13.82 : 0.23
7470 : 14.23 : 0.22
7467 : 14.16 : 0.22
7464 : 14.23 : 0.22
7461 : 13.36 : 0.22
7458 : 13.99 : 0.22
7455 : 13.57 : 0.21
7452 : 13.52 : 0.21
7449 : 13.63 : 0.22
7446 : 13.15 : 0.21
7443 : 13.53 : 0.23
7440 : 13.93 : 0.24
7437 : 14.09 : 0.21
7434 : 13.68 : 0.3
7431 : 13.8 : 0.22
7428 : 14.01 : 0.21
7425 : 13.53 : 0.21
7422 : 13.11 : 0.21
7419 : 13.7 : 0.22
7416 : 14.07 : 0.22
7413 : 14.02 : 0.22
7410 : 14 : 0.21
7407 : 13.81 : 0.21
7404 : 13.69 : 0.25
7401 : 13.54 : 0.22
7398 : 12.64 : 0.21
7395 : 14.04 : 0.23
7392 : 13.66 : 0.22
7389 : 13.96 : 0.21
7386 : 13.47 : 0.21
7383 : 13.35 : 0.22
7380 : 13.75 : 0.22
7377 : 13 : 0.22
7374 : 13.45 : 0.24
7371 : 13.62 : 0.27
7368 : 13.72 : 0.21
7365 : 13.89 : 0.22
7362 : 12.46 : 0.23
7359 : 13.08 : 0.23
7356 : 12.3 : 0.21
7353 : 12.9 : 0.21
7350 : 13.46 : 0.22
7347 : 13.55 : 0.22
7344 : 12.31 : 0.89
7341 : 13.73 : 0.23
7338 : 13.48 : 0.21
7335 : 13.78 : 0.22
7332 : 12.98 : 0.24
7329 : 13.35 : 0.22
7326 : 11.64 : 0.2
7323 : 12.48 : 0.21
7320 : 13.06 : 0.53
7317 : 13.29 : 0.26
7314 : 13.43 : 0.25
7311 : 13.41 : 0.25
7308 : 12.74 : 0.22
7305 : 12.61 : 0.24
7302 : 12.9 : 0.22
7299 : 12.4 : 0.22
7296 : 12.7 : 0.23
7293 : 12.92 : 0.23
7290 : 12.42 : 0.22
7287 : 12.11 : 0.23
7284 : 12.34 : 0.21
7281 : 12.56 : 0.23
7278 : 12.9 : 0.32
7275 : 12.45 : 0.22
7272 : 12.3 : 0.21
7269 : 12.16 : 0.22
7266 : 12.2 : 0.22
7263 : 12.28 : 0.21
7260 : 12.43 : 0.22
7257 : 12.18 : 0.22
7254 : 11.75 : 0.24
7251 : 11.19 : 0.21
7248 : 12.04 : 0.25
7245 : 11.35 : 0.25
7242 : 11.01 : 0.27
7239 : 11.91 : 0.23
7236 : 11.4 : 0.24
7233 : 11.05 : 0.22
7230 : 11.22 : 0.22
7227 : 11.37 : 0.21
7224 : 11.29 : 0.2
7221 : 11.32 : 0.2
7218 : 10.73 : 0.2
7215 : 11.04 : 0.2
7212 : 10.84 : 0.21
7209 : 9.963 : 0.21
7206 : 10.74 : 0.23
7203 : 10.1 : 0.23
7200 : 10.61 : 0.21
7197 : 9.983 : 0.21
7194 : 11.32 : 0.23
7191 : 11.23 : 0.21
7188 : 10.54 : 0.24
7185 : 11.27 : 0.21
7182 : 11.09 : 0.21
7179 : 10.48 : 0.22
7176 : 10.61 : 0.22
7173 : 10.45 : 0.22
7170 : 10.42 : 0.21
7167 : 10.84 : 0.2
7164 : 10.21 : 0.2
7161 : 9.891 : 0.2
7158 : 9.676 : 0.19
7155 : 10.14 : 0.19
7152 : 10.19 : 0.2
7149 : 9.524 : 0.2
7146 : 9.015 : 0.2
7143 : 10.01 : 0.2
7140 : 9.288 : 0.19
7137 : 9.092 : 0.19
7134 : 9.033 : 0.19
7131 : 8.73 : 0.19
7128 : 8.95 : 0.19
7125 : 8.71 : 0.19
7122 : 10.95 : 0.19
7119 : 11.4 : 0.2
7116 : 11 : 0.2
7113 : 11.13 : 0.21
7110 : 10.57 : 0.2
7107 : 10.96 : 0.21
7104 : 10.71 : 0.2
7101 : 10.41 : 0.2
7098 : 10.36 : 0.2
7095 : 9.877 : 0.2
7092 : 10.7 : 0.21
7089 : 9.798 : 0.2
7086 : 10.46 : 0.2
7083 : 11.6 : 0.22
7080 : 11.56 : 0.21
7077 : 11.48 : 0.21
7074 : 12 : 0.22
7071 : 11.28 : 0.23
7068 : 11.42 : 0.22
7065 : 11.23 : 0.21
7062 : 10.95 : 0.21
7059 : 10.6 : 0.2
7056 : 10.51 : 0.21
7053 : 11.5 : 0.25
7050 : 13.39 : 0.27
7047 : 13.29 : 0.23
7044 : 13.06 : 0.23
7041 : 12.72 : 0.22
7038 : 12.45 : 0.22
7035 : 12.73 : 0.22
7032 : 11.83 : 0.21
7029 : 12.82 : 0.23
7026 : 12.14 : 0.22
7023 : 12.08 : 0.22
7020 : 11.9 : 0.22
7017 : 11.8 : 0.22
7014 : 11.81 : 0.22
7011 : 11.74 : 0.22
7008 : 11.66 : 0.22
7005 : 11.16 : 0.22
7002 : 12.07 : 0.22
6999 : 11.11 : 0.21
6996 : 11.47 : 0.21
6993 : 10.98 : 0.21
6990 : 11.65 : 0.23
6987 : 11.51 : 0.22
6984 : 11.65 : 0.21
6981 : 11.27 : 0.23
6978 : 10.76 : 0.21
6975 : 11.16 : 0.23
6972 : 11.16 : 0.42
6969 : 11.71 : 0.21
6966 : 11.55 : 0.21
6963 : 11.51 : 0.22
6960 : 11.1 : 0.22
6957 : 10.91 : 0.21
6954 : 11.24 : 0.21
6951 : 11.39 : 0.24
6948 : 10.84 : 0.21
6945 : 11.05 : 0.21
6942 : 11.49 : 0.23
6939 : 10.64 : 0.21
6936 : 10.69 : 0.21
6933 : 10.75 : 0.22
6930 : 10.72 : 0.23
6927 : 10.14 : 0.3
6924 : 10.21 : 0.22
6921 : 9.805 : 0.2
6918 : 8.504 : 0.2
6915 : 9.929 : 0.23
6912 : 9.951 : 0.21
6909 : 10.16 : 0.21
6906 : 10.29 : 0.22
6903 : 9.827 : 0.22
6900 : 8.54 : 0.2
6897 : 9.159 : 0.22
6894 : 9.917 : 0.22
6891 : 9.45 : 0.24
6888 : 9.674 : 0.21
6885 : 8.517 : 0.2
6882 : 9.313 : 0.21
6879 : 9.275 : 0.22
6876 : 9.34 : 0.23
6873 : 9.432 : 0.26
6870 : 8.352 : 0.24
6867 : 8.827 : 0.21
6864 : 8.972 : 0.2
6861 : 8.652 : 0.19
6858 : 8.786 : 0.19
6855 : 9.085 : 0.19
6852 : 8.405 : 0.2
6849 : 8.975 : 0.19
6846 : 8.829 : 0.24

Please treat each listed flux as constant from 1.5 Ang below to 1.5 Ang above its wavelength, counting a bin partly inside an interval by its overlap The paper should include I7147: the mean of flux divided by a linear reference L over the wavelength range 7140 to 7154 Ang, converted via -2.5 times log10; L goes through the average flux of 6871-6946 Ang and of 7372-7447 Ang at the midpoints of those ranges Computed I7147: 0.204 mag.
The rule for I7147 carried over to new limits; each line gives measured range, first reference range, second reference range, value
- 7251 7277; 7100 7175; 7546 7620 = -0.091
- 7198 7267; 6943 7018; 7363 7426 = 0.131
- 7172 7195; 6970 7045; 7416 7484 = 0.158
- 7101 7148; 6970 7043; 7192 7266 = 0.152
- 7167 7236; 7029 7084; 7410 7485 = 0.166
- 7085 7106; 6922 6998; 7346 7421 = 0.148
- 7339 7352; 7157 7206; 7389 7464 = -0.051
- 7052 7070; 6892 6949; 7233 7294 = -0.011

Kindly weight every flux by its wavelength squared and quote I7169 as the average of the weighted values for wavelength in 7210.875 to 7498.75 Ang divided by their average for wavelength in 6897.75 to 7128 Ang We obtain 1.29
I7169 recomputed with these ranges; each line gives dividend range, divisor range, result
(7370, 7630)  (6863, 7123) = 1.47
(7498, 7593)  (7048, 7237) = 1.49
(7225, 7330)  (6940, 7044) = 1.14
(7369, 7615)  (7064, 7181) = 1.49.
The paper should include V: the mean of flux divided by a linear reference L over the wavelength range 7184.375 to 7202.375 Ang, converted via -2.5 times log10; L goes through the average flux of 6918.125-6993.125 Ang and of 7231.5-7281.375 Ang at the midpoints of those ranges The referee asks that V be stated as 0.09 mag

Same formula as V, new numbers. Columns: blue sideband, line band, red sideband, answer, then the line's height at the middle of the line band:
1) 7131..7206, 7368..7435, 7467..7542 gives -0.06 mag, 12.9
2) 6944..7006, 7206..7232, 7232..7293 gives 0.09 mag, 11.9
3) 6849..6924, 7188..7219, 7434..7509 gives 0.11 mag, 11.7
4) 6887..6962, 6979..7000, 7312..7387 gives -0.06 mag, 10.7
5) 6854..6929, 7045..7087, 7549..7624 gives -0.10 mag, 10.6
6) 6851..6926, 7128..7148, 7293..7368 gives 0.23 mag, 11.4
